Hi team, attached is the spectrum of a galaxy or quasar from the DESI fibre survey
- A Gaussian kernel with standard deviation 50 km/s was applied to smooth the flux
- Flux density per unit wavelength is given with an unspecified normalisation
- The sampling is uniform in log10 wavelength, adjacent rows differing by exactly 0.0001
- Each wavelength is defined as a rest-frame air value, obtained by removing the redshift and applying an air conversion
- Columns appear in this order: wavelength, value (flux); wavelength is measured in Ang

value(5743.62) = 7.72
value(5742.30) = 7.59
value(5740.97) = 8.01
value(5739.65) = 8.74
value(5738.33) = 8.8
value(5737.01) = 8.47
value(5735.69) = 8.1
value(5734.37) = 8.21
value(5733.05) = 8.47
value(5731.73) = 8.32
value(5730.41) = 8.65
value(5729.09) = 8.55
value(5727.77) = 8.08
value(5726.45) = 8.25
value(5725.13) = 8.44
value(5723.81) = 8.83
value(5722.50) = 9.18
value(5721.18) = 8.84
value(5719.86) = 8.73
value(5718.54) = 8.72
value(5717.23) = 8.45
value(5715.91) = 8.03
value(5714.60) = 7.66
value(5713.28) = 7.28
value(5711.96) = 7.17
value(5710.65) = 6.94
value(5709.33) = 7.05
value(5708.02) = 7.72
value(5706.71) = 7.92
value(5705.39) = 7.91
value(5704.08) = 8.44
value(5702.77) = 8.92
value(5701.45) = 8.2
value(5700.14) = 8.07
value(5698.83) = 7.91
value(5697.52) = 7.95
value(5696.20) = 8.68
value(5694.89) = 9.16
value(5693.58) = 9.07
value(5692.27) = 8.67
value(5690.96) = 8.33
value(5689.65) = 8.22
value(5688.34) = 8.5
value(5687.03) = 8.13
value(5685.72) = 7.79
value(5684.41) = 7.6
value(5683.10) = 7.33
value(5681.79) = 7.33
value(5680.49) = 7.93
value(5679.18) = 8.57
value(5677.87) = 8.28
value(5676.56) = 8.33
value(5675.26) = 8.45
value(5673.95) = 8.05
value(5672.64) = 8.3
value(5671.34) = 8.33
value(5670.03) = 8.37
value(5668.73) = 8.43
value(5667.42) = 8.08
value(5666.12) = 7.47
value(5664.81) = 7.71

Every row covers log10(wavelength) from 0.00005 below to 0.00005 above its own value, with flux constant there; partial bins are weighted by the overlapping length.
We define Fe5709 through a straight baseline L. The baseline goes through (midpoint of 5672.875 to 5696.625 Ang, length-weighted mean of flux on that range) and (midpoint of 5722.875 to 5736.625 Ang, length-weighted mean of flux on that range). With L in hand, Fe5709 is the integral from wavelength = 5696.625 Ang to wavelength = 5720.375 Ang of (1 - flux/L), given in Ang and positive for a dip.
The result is 1.1 Ang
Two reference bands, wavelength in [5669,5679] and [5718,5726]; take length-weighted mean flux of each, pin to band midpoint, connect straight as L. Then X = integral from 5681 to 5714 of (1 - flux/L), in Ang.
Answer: 2.04 Ang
